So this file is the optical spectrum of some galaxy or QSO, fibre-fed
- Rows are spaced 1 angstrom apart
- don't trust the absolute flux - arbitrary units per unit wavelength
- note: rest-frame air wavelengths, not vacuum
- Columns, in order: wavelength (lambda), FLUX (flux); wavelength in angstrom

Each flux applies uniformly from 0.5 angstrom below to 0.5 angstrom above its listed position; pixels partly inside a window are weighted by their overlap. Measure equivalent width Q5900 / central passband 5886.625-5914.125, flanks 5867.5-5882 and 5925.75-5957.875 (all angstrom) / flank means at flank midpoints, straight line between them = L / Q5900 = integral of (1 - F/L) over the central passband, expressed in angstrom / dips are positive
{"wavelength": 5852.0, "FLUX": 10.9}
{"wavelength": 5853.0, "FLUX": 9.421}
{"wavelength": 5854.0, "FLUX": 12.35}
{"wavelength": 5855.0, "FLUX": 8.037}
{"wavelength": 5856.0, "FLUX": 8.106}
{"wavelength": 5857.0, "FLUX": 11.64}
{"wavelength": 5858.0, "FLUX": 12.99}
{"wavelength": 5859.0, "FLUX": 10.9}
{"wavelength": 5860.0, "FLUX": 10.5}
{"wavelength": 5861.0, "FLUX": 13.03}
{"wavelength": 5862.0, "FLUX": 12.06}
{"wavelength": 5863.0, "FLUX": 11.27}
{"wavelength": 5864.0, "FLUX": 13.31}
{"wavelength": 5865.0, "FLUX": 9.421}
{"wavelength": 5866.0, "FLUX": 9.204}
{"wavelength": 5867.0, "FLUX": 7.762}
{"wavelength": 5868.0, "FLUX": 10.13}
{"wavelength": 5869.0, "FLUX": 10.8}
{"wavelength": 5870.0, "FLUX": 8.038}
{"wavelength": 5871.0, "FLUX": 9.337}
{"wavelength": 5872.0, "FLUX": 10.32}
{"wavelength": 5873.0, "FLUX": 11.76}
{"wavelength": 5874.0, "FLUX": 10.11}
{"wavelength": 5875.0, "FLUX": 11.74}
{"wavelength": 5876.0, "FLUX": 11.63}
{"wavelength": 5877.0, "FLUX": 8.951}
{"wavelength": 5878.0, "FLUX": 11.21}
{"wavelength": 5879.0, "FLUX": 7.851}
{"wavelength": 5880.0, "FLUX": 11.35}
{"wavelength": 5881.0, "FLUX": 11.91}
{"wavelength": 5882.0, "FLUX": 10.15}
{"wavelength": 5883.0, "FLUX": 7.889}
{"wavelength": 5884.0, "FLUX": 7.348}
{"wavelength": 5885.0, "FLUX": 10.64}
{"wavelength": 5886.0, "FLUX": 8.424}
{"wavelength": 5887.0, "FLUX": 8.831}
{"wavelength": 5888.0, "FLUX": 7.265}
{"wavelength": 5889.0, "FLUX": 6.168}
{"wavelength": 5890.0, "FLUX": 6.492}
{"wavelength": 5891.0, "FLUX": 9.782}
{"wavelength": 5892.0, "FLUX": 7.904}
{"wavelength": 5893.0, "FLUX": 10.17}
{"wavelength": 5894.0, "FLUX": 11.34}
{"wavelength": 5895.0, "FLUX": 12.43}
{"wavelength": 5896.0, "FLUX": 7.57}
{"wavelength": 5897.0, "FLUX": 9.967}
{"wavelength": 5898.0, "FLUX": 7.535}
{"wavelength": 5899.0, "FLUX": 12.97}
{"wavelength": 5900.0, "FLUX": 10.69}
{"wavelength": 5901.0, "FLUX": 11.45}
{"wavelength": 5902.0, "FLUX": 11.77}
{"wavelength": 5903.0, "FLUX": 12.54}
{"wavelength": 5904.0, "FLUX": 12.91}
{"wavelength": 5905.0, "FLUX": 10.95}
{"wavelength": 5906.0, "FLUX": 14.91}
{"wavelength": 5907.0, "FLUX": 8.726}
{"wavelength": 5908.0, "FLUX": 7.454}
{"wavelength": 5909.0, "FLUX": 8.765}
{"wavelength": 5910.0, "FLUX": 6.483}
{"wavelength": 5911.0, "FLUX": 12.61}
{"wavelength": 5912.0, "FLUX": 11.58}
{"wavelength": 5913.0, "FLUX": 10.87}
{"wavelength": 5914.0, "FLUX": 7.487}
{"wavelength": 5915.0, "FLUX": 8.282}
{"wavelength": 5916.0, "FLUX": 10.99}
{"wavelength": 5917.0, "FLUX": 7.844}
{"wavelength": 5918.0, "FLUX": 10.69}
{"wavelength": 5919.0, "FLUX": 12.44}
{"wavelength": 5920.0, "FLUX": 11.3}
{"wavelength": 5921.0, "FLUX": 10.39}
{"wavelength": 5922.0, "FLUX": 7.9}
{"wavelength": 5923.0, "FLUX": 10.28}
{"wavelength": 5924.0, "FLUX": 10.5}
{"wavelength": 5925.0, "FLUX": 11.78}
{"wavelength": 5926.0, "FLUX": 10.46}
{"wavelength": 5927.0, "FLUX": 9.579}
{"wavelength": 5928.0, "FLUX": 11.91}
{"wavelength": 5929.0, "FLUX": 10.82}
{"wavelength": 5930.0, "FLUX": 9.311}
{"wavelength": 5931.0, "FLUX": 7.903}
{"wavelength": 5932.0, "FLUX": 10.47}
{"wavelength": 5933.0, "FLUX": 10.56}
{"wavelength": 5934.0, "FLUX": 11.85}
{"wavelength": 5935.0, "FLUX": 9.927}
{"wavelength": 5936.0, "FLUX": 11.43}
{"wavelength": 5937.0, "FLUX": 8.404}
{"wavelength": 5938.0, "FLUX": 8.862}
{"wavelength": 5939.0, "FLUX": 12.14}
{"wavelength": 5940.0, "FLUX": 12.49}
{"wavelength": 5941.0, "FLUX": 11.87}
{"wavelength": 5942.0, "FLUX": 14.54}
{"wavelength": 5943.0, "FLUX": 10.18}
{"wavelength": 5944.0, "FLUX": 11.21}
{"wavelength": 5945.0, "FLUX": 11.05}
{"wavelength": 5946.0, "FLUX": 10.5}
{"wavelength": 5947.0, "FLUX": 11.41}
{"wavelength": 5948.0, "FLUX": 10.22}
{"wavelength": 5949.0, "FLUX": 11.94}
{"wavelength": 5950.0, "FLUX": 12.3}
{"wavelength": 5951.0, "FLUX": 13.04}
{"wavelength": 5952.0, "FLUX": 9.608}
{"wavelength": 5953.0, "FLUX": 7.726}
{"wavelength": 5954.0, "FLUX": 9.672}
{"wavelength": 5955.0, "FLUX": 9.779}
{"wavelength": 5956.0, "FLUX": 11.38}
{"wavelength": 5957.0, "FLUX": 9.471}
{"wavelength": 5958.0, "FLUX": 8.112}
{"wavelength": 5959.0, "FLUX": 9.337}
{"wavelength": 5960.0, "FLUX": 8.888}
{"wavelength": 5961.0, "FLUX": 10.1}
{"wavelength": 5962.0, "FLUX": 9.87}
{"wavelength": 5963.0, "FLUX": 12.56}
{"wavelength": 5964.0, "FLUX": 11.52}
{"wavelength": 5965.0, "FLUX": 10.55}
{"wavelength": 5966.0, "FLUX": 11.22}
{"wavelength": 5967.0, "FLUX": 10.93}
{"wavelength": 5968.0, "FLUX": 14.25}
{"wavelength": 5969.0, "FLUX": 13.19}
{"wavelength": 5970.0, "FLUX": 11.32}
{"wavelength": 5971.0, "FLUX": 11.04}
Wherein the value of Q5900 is 1.37 angstrom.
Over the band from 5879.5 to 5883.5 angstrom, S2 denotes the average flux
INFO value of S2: 10.3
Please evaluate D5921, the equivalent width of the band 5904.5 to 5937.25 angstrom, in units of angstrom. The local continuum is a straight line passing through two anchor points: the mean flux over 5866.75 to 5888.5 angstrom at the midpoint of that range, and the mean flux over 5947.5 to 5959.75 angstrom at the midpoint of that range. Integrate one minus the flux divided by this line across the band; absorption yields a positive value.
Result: -0.6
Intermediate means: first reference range 9.72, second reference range 10.2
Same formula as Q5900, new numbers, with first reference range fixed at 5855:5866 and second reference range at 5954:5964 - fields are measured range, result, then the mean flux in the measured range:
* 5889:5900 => 1.2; 9.51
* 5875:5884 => 0.7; 10.1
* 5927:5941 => -0.3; 10.5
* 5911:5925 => 0.3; 10.2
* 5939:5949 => -1.4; 11.6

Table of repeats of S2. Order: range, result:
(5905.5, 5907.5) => 11.8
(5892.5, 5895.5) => 11.3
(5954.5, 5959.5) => 9.62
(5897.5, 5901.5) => 10.7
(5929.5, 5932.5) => 9.23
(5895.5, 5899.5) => 9.51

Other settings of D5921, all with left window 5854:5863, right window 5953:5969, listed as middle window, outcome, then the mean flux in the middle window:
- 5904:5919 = 1.0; 10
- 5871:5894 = 3.0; 9.49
